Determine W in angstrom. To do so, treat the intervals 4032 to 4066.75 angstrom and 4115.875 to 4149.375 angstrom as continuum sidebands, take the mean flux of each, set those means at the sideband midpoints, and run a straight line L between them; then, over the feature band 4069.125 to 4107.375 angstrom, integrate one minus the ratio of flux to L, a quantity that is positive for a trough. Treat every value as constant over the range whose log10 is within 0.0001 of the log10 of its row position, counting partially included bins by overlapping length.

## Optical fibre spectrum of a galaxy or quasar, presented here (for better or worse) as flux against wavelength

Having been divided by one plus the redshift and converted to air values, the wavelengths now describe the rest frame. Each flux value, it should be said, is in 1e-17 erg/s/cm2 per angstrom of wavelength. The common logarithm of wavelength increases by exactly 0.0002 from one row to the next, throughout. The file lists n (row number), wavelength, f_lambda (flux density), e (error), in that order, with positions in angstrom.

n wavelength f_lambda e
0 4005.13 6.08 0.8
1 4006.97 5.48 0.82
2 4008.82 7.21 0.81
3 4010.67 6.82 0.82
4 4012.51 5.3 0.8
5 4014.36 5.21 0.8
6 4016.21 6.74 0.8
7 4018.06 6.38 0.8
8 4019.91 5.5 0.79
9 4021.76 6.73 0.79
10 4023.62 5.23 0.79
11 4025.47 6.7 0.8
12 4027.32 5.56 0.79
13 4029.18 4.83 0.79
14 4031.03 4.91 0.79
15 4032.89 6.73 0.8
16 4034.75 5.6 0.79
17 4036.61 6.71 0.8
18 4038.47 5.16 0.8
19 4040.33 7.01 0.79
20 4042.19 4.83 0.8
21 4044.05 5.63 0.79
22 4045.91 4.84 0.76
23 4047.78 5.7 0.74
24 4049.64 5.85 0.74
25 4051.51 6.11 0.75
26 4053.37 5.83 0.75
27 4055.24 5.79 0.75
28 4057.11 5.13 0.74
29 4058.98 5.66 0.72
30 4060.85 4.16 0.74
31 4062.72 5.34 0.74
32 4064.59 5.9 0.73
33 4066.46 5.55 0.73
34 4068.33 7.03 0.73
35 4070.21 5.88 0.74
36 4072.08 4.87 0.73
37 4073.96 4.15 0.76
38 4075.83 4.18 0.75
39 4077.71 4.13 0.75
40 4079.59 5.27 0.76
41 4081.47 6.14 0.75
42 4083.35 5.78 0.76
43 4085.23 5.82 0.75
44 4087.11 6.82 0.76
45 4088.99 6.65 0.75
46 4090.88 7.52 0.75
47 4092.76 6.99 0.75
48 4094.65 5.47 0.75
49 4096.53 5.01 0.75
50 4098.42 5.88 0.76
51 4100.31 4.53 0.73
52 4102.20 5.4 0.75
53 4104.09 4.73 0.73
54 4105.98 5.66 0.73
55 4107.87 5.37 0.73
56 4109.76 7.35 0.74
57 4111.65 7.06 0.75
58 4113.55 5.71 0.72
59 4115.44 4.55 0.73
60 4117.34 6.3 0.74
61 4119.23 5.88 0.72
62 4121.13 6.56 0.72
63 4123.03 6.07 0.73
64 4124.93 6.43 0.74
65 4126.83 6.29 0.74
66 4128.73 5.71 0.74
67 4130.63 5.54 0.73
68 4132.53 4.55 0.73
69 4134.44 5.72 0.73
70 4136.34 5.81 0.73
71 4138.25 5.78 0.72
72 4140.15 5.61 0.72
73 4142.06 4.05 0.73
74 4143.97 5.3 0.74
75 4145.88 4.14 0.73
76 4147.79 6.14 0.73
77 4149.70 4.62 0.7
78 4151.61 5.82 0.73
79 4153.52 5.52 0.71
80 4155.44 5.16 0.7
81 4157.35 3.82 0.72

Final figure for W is 0.6 angstrom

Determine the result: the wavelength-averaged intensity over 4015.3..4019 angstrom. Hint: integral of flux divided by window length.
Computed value 6.56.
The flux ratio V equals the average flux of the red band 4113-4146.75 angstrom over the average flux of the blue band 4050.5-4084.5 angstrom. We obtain 1.0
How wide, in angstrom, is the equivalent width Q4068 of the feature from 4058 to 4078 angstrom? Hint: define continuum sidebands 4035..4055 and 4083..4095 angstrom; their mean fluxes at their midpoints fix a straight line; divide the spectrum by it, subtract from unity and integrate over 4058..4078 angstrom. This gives 3.08 angstrom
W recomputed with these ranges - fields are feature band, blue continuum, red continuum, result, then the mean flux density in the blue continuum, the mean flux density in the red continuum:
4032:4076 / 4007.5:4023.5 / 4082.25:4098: 4.4 angstrom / 6.16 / 6.24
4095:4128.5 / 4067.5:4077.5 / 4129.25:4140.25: -2.7 angstrom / 5.12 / 5.5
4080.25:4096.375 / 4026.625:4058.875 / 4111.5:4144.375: -1.8 angstrom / 5.66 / 5.69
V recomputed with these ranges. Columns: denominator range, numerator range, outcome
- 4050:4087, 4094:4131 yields 1.06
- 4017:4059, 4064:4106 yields 0.98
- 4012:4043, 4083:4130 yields 1.02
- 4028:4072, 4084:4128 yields 1.06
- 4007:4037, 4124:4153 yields 0.91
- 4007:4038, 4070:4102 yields 0.93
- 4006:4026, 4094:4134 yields 0.94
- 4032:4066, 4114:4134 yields 1.02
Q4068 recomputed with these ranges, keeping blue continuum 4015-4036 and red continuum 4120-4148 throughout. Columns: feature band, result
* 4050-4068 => 0.74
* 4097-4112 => -0.05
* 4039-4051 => 0.41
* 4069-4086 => 1.72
